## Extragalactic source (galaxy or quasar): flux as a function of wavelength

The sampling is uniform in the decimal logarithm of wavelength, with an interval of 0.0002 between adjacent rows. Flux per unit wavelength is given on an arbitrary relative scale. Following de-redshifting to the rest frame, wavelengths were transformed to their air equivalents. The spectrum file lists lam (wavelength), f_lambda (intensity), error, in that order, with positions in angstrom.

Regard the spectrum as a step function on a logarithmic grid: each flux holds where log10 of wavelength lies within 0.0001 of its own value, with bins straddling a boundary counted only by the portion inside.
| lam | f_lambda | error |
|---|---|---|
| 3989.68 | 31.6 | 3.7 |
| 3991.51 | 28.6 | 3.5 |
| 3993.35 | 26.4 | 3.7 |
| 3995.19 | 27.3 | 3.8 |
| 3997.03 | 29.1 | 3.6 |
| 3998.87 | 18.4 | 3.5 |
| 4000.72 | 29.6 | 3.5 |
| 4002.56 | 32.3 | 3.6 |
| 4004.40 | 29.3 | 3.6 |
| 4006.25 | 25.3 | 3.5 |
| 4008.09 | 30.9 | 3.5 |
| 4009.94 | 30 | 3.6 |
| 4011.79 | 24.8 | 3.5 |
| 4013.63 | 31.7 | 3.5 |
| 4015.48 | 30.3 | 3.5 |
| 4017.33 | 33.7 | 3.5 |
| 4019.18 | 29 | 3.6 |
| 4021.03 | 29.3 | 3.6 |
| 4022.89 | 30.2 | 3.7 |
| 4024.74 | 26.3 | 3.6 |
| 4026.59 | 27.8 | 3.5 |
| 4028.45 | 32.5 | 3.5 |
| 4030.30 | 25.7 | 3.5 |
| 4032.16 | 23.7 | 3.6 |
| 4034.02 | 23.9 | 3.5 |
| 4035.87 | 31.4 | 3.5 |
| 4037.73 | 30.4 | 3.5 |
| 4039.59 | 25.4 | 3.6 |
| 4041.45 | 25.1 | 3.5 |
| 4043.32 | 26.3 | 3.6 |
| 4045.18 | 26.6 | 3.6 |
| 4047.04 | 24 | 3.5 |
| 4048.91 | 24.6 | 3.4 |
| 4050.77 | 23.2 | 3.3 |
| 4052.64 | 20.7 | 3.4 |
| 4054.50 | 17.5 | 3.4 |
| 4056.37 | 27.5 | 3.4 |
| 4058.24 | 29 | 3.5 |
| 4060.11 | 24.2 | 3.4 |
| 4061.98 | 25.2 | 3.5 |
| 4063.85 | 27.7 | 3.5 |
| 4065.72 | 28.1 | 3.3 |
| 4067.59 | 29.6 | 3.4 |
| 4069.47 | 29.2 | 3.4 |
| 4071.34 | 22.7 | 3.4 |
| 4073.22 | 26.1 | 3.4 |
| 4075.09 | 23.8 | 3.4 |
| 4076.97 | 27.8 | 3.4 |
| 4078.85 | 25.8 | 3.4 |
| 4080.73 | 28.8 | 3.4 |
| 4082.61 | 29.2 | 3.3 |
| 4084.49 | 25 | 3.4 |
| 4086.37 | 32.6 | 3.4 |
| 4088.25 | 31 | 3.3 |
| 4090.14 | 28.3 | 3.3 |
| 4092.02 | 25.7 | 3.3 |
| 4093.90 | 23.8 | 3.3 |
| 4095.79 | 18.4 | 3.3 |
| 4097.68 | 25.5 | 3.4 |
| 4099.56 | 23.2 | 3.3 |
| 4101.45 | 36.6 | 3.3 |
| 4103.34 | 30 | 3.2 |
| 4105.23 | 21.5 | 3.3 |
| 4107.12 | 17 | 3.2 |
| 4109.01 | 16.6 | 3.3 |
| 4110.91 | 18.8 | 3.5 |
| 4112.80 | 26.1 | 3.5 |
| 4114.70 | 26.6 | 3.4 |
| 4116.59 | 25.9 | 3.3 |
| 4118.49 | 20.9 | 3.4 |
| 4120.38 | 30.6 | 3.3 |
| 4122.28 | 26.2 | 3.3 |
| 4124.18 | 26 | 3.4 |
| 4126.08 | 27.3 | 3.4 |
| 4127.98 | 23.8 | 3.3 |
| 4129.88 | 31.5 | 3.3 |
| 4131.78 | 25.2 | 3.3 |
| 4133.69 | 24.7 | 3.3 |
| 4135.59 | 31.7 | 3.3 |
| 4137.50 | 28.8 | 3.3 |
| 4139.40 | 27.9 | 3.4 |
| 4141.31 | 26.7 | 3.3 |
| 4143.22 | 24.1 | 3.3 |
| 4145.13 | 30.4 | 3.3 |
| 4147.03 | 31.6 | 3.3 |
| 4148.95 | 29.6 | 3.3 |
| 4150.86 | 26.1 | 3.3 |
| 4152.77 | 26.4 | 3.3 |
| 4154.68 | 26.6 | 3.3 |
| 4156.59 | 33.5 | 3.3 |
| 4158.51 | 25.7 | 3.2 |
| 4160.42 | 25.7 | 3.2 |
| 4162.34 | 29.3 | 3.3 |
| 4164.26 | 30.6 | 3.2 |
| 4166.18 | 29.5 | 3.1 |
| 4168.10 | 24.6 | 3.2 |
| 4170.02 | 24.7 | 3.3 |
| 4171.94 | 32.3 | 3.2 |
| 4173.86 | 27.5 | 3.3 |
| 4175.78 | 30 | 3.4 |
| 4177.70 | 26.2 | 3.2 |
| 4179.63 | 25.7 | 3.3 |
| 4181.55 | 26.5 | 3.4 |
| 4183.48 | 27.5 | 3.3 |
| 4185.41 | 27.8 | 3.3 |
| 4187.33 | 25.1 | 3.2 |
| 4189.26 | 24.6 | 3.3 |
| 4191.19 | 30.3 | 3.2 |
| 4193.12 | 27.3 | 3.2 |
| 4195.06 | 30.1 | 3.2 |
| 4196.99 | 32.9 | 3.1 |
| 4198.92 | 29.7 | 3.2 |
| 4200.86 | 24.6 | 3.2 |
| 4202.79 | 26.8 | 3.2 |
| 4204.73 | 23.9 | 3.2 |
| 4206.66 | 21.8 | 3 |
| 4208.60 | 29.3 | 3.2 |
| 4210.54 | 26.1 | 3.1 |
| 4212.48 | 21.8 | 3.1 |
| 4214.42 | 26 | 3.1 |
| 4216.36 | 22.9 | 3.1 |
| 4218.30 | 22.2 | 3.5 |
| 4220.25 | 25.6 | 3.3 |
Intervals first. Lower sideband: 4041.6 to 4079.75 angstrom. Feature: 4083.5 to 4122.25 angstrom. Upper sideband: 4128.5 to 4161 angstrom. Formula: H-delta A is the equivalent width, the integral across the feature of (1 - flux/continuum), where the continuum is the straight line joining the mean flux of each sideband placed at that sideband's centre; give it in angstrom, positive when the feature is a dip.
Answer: 2.2 angstrom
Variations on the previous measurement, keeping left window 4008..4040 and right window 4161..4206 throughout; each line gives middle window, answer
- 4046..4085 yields 3.74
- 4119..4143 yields 0.60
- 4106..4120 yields 3.02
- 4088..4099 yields 1.26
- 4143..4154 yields -0.15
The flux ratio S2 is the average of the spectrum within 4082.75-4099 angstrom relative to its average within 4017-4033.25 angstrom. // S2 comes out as 0.93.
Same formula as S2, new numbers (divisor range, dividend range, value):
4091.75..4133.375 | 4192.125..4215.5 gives 1.07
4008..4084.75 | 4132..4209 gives 1.03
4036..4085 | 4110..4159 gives 1.04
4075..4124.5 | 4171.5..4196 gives 1.08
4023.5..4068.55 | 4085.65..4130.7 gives 0.98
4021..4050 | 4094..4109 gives 0.89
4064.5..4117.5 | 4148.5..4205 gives 1.07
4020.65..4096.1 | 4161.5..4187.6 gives 1.05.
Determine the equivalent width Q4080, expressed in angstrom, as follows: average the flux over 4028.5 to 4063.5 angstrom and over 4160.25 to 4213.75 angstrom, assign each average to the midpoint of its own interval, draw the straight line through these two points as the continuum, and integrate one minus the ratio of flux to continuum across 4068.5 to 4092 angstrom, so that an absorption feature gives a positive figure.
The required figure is -1.4 angstrom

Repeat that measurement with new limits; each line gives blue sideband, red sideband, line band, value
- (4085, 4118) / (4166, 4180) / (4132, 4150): -1.2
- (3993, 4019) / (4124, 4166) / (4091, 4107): 1.7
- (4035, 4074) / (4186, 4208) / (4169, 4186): -0.4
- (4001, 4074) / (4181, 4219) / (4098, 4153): 1.0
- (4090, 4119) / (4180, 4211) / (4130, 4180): -4.4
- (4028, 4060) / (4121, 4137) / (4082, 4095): -0.7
